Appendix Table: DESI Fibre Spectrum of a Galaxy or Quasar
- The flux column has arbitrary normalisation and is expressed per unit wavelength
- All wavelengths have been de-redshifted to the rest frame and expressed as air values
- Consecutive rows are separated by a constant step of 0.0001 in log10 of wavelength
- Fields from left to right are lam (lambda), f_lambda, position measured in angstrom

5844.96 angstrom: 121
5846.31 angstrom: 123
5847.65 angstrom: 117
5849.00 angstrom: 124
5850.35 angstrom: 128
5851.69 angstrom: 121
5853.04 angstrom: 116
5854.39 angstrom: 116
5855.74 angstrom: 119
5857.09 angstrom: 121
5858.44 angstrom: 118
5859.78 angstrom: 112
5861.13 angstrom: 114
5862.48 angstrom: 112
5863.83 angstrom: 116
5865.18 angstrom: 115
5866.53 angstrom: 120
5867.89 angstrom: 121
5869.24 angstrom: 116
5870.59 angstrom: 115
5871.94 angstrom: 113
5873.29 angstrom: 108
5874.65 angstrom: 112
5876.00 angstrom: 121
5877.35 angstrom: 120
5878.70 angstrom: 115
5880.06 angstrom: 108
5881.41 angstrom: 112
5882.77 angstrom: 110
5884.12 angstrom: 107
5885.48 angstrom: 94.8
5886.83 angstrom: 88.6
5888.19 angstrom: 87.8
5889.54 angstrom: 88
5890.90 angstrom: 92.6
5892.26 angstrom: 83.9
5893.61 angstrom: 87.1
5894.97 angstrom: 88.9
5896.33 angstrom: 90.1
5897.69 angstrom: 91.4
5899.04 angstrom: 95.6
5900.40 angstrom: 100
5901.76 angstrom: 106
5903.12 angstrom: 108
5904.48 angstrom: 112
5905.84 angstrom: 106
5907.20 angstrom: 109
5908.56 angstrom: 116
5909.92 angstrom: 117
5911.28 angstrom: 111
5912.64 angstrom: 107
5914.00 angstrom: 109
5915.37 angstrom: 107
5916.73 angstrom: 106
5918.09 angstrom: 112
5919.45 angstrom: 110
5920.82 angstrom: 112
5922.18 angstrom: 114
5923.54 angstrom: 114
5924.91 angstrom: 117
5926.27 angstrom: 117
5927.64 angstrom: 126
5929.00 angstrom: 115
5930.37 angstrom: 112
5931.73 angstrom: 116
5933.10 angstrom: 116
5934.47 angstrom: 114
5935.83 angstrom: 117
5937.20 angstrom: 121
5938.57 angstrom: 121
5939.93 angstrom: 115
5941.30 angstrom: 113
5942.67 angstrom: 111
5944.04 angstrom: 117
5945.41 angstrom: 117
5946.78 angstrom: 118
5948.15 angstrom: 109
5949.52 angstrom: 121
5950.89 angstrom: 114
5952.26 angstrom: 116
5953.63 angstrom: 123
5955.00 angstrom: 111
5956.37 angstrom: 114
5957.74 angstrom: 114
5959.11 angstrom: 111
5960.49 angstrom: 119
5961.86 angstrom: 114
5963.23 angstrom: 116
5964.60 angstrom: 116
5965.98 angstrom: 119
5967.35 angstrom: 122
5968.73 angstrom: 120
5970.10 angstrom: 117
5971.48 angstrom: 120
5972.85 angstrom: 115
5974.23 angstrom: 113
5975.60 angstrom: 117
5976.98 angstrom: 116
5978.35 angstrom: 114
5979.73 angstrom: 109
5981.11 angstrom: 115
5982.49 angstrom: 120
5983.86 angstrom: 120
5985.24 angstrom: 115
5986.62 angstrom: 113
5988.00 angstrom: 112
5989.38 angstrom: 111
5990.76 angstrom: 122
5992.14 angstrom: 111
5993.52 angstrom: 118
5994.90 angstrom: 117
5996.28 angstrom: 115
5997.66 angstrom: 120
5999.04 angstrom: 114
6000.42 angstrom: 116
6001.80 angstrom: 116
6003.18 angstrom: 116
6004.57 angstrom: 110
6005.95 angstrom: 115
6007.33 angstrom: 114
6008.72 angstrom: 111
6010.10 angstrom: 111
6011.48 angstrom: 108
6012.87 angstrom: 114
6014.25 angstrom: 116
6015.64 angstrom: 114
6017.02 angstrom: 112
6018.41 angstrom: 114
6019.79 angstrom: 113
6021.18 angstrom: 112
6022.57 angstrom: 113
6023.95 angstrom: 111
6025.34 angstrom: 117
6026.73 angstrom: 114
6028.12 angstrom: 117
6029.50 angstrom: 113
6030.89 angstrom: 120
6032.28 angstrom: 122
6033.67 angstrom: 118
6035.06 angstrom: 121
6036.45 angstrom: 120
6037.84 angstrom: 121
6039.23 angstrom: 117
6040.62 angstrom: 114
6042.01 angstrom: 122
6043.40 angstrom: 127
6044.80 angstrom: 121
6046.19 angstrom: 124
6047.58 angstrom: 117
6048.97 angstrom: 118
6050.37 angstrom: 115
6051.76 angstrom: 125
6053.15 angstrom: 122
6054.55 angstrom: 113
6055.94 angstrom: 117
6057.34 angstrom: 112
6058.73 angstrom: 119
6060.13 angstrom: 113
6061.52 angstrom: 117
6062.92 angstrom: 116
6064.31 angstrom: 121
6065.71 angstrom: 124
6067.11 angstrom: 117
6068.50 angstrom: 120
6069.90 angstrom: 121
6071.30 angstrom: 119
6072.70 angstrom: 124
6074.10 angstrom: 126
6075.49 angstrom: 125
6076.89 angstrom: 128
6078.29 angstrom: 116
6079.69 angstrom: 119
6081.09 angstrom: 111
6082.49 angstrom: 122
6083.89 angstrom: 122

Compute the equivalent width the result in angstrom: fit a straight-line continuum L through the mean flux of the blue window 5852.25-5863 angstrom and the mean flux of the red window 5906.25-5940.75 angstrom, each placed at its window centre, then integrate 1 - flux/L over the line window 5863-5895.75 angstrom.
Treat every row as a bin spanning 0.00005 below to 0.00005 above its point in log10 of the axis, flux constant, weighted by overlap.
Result 2.7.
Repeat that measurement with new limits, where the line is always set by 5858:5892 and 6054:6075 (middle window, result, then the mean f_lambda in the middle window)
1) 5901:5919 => 0.20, 110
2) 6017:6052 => -0.12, 118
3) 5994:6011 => 0.15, 115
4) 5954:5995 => -0.57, 116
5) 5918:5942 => -0.83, 116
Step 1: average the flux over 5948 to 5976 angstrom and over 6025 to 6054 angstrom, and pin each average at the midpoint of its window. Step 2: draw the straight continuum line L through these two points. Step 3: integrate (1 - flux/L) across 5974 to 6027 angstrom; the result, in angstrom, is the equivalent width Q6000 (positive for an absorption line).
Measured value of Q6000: 1.6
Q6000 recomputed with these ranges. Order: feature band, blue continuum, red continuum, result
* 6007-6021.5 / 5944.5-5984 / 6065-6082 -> 0.7 angstrom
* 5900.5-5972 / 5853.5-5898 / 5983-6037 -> -2.3 angstrom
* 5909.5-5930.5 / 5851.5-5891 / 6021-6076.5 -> 0.1 angstrom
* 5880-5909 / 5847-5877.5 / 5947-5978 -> 4.5 angstrom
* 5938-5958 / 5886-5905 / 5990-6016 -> -2.2 angstrom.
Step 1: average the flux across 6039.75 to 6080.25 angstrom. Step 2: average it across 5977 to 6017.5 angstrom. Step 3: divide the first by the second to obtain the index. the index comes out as 1.05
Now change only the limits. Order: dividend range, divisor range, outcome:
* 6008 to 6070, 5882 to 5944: 1.09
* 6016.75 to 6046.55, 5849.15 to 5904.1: 1.09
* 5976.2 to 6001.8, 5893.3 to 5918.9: 1.11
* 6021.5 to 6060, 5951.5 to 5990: 1.02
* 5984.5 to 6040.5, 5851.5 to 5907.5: 1.07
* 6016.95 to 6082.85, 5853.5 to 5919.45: 1.10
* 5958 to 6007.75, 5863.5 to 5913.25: 1.10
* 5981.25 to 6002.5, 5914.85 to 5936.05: 1.02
